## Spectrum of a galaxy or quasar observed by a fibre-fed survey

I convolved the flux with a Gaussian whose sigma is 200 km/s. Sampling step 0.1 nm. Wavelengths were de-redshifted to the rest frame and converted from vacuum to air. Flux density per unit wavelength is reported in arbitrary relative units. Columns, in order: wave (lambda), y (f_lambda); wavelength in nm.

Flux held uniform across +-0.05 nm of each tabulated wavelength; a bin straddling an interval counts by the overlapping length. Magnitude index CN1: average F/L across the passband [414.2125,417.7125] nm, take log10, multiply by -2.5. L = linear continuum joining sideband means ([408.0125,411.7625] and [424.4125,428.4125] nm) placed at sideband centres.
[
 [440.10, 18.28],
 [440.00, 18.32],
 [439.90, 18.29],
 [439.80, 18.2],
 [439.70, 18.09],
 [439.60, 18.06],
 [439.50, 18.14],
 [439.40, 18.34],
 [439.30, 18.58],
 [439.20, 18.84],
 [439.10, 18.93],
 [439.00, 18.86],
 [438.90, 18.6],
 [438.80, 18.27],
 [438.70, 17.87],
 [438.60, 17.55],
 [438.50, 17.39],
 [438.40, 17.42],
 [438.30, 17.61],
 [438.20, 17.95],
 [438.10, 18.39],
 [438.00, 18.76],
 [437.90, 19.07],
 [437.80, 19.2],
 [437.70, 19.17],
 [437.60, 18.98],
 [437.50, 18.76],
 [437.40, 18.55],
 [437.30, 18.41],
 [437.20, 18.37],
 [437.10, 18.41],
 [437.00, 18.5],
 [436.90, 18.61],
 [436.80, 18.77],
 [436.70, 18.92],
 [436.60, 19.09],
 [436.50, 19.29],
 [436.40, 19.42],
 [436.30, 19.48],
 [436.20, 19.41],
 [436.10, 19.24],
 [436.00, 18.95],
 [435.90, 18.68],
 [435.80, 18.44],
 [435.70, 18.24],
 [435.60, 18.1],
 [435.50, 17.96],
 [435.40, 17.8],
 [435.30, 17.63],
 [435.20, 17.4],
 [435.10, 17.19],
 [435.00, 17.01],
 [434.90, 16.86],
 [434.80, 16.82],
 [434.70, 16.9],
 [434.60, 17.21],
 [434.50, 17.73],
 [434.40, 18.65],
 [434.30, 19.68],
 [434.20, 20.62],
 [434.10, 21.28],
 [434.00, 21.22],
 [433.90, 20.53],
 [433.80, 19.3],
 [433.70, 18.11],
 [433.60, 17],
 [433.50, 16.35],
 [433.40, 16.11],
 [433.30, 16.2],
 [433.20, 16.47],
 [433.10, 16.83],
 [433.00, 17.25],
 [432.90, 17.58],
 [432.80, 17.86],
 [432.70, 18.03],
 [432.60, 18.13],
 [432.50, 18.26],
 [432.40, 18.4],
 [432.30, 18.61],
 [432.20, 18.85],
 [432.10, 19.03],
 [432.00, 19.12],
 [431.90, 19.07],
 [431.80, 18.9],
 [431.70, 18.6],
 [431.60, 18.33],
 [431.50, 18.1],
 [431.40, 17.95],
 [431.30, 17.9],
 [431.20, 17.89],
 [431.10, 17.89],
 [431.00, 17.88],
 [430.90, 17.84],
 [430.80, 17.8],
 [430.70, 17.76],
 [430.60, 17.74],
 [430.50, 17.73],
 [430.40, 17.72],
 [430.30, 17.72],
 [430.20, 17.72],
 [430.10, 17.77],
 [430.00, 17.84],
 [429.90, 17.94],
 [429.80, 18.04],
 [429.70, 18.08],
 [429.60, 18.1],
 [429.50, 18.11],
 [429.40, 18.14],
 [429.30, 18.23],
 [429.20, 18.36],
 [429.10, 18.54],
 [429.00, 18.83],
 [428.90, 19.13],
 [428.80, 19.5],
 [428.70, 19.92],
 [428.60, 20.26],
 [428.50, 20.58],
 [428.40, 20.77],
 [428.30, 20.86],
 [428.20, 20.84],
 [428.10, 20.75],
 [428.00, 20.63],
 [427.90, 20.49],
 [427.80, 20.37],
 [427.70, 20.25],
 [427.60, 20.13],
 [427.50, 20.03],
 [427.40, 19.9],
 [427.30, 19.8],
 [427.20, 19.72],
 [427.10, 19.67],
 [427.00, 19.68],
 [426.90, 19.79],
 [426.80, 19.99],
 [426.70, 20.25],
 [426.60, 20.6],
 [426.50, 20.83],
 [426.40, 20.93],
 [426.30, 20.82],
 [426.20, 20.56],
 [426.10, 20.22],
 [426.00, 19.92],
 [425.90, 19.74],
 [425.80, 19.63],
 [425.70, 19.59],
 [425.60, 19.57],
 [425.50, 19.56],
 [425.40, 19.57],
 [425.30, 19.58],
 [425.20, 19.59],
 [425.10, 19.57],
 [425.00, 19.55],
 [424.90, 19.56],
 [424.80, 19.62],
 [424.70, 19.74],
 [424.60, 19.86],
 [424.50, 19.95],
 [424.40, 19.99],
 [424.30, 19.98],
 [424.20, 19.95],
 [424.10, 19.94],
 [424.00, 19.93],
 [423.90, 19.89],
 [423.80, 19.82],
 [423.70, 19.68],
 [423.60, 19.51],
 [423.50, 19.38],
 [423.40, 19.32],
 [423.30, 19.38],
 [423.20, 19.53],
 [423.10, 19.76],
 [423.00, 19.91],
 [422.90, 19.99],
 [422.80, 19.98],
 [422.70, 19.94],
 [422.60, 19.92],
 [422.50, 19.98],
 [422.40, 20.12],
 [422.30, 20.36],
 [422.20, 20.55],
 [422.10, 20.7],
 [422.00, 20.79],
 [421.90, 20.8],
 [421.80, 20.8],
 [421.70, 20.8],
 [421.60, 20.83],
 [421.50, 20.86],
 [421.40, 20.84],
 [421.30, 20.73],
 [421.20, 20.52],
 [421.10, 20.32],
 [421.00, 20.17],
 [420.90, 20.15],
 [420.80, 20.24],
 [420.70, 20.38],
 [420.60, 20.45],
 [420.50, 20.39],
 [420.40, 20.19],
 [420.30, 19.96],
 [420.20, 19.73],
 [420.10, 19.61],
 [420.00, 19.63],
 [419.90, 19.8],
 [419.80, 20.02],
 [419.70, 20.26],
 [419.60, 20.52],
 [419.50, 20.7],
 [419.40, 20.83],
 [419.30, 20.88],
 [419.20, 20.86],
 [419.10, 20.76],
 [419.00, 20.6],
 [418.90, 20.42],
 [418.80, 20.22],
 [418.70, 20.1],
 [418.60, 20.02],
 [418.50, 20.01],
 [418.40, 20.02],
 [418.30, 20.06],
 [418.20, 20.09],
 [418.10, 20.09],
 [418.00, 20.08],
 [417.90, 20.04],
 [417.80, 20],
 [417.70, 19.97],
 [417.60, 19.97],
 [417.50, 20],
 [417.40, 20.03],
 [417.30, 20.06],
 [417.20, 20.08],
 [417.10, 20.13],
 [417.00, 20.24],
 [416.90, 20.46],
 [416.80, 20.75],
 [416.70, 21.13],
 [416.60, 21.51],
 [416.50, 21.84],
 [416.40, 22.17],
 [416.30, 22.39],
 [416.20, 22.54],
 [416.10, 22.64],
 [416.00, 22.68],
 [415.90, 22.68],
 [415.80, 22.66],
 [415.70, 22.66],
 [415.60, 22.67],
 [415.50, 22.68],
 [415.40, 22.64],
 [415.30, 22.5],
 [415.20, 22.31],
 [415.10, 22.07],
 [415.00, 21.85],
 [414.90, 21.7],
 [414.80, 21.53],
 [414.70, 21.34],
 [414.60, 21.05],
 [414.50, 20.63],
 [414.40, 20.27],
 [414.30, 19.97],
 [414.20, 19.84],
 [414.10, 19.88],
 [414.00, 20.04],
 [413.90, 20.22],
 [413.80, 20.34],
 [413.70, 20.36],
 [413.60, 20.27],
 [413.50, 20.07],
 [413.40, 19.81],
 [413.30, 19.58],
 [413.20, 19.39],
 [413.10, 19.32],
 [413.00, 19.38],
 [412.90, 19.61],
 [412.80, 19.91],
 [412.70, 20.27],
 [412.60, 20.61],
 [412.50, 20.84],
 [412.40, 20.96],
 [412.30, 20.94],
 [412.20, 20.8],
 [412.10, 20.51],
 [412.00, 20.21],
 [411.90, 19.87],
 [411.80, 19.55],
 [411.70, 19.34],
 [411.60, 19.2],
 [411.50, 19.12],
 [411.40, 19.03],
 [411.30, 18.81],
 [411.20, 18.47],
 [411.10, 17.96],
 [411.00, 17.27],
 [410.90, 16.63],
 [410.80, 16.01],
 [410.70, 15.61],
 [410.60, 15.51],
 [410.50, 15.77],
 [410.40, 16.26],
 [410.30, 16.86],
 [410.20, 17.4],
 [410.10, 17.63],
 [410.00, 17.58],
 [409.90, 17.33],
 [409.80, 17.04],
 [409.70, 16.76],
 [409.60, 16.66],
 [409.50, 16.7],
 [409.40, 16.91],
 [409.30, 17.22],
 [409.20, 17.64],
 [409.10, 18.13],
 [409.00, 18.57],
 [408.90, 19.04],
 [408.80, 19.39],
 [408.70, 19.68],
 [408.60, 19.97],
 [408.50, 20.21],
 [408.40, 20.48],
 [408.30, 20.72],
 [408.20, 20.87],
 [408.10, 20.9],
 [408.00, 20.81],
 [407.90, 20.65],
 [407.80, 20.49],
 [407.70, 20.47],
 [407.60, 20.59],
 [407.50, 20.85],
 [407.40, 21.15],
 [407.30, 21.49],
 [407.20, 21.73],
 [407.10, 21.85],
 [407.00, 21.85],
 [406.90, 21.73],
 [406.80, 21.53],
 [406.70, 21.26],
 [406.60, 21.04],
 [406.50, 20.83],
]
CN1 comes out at -0.14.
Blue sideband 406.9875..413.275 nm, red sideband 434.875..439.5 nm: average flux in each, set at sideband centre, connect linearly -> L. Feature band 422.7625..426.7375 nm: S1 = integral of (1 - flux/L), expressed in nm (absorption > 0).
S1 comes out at -0.24 nm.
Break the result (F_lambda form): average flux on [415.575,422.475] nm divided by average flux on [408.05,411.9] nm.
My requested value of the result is 1.14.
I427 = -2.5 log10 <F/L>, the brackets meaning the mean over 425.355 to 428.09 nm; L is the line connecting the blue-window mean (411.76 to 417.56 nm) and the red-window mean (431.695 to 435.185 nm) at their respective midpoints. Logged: -0.05 mag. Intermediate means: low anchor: 20.9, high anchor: 18.2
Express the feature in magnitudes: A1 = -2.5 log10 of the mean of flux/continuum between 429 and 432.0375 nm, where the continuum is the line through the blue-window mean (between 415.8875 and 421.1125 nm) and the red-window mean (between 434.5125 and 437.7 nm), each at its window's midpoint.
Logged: 0.05 mag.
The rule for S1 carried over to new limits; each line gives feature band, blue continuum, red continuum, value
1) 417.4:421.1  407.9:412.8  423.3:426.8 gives -0.15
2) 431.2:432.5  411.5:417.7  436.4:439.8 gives 0.04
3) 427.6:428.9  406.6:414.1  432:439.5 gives -0.12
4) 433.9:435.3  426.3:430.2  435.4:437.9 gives 0.04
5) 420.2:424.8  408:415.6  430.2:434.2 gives -0.34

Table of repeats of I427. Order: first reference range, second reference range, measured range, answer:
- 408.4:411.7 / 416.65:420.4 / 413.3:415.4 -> -0.10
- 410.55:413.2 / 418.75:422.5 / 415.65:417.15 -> -0.10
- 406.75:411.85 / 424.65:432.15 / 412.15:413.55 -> -0.06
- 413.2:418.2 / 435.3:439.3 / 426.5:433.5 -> 0.04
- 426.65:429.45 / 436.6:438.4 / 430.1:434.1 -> 0.07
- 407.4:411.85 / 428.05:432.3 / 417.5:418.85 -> -0.08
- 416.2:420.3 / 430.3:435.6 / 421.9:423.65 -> -0.02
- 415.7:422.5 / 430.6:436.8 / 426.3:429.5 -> -0.04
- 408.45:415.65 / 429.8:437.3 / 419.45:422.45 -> -0.08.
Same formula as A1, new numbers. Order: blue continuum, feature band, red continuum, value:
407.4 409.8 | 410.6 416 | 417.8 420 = -0.02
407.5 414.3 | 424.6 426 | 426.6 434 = -0.05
